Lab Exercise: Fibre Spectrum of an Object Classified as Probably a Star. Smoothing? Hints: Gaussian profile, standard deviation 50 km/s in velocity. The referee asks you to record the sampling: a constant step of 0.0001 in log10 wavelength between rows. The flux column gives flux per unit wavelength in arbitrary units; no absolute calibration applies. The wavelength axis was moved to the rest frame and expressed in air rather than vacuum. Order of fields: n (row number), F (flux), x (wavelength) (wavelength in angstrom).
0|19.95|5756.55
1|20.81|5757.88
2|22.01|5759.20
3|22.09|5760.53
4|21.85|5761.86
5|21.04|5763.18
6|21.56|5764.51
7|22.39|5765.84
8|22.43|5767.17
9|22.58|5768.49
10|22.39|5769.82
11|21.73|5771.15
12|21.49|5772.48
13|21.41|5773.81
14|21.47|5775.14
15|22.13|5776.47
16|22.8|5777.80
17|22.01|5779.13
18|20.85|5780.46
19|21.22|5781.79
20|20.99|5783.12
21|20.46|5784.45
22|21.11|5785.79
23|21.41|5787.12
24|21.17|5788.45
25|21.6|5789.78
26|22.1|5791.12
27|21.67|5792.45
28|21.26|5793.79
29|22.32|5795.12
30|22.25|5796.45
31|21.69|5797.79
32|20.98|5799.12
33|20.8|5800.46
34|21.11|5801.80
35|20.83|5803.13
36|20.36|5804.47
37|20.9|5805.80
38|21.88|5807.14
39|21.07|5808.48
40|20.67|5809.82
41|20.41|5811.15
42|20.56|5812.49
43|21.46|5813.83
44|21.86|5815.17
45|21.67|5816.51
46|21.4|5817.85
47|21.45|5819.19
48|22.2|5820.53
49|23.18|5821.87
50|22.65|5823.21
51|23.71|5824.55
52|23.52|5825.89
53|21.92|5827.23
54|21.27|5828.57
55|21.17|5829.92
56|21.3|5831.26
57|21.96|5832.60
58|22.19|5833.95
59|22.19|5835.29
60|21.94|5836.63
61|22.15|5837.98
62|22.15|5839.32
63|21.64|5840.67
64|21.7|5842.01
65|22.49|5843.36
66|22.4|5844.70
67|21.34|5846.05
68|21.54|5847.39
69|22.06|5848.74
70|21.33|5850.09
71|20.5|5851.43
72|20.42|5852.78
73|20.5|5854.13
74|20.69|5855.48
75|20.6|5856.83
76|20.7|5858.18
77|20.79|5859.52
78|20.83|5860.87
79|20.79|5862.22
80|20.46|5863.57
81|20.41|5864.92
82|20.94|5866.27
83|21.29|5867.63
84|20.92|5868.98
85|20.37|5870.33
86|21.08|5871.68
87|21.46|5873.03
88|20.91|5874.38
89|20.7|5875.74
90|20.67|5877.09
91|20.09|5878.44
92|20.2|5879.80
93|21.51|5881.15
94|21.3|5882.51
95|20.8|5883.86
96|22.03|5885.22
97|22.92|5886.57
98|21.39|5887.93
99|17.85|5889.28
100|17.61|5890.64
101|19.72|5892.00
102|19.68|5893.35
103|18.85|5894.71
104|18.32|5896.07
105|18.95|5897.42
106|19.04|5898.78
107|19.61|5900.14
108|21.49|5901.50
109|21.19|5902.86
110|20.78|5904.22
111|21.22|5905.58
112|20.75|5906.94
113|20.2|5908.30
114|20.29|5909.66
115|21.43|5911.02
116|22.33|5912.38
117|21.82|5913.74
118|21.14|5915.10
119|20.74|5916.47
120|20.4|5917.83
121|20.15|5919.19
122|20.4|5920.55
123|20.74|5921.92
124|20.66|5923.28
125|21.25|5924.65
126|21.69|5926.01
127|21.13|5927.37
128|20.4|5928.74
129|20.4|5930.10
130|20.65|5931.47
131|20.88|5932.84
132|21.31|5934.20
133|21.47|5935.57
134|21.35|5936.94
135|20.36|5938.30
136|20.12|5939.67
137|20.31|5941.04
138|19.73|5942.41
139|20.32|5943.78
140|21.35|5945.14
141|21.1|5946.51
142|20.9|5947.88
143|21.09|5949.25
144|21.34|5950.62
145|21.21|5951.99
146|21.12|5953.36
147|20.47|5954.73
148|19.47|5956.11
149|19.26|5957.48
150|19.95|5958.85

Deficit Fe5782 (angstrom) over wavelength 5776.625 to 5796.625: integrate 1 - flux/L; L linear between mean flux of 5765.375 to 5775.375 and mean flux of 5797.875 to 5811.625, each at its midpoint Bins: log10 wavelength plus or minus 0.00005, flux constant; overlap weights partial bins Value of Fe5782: 0.0 angstrom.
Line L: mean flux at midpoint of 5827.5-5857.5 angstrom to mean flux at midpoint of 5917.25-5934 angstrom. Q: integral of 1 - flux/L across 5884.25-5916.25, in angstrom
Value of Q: 0.9 angstrom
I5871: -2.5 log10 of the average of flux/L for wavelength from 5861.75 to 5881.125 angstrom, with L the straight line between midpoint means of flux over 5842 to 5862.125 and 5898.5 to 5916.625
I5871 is 0.02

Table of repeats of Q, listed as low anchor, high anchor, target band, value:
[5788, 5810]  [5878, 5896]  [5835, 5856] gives -0.81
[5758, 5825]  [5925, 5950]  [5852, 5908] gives 1.72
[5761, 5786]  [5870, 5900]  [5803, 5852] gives -1.71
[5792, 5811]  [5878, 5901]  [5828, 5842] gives -0.69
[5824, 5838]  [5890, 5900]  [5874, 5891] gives -0.97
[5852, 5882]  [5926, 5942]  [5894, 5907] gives 0.48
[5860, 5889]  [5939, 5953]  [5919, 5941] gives -0.01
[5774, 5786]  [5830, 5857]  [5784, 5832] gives -0.09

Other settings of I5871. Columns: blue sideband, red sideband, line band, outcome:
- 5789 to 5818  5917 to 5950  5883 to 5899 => 0.06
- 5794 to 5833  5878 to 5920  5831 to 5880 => -0.01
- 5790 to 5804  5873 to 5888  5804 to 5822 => 0.00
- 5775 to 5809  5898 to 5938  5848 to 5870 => 0.02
